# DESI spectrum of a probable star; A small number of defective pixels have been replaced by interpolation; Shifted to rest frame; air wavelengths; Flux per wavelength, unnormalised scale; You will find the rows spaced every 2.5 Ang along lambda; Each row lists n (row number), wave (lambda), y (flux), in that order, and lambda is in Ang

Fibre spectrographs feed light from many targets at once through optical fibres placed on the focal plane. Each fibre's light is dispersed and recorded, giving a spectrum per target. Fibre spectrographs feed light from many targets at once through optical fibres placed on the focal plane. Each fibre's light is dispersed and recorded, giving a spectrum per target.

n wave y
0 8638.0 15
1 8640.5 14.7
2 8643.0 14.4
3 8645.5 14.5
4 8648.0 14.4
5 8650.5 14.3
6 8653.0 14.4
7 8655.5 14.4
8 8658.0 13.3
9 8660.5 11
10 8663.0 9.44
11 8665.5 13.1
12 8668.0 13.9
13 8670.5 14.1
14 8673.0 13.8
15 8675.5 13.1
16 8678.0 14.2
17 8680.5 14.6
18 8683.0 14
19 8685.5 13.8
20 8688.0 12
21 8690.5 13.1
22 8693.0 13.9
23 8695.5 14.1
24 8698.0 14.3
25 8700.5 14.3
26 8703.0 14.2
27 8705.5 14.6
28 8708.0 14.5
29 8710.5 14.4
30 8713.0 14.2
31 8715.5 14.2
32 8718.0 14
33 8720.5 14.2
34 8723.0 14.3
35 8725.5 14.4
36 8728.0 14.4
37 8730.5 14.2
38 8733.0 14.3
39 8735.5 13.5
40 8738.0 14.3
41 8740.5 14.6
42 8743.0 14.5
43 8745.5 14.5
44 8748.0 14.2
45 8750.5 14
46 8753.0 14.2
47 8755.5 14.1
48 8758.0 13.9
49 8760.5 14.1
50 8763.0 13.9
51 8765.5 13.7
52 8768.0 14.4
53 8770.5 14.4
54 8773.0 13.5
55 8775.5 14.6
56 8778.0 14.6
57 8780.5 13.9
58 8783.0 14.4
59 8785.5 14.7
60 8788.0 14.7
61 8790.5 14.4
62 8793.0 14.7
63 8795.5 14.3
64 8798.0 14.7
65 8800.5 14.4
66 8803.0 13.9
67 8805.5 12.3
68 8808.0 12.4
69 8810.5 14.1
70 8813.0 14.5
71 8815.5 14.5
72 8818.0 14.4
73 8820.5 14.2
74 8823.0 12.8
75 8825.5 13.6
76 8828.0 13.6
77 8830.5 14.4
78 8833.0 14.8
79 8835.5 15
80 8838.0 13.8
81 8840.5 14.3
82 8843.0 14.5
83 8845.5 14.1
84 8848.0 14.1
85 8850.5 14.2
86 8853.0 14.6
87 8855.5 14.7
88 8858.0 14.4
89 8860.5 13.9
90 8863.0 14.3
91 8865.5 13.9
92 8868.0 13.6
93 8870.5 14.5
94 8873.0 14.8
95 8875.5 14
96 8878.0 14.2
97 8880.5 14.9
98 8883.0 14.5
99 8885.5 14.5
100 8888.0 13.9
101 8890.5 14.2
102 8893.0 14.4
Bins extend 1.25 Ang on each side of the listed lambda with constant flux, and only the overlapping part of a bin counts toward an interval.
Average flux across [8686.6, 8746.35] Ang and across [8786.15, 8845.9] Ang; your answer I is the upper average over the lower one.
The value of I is 1.00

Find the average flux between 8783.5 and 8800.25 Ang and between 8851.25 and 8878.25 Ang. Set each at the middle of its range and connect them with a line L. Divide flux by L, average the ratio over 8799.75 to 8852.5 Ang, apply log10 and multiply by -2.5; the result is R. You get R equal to 0.03 mag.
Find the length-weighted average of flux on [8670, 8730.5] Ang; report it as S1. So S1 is 14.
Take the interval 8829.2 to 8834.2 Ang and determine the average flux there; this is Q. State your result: 14.6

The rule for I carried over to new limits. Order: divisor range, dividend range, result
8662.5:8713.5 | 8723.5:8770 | 1.03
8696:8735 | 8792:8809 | 0.97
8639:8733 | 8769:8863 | 1.02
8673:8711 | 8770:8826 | 1.01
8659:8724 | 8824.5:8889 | 1.04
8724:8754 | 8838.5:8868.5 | 1.00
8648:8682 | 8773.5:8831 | 1.05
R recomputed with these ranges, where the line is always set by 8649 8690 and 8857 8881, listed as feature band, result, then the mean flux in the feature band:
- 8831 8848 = -0.02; 14.4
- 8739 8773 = -0.03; 14.2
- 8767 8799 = -0.04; 14.4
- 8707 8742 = -0.05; 14.2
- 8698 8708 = -0.07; 14.4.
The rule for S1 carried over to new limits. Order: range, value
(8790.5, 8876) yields 14.1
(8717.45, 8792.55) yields 14.2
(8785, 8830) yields 14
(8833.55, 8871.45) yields 14.3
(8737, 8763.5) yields 14.2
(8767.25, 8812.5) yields 14.1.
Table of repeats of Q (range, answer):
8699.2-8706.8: 14.4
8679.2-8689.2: 13.6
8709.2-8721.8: 14.2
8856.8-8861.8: 14.1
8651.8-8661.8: 13.3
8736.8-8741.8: 14.5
